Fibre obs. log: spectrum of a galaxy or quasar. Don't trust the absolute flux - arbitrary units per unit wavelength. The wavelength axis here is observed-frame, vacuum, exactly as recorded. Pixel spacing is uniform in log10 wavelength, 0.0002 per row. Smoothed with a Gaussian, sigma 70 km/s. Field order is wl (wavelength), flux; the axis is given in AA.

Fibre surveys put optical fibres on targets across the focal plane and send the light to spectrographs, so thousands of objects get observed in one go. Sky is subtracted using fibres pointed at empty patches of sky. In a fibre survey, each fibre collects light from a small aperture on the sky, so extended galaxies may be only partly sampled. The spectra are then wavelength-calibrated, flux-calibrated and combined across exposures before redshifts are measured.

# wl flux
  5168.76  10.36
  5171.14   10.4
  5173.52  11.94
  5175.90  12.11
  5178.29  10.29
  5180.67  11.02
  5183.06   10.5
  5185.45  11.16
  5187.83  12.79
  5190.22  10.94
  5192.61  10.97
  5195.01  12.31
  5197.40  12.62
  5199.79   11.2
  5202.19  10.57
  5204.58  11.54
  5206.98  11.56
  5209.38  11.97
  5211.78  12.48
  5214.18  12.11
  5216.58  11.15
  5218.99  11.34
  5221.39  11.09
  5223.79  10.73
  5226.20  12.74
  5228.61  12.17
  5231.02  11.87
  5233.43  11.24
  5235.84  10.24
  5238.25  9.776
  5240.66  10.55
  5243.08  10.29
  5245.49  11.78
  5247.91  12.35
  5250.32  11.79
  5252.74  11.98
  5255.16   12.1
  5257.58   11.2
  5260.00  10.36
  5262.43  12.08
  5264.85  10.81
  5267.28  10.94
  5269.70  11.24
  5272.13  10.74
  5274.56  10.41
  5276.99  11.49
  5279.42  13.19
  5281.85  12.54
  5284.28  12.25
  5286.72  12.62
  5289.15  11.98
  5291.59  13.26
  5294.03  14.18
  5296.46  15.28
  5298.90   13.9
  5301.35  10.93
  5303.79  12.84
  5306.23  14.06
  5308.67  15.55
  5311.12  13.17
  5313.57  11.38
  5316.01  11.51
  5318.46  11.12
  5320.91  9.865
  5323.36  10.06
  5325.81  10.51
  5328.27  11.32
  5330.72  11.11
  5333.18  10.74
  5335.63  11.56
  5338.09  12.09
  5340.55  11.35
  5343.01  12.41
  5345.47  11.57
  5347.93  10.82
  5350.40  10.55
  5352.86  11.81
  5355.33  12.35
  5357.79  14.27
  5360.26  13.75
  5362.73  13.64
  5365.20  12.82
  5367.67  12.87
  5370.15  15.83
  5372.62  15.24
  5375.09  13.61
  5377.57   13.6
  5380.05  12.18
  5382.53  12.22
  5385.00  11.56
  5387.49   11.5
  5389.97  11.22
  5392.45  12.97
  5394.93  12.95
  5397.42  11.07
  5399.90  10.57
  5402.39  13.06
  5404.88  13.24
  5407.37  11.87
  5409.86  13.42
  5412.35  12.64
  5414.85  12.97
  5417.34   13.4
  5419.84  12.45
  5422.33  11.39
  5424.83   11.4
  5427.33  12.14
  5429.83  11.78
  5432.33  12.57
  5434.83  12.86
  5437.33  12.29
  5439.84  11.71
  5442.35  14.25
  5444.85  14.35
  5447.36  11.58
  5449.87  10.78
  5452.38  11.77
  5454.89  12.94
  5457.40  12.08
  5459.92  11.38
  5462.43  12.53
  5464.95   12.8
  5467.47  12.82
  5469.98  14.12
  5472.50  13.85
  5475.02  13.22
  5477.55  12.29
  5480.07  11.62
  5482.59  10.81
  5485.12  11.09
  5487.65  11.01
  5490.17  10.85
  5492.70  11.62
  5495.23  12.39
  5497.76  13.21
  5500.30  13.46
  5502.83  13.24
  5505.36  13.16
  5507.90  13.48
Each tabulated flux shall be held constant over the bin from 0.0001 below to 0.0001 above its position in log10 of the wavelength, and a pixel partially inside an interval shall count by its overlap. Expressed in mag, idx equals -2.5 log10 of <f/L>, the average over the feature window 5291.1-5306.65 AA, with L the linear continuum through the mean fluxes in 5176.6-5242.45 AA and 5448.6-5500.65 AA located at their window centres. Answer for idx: -0.16 mag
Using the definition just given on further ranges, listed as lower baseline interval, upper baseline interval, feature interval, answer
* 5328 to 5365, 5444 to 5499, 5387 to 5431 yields -0.01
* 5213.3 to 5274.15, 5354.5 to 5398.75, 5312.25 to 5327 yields 0.14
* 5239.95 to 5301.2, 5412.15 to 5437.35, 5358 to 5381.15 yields -0.13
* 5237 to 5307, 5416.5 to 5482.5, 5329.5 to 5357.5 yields 0.05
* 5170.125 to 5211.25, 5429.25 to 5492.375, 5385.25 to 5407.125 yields 0.00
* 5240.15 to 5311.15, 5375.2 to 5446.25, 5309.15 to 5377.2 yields 0.01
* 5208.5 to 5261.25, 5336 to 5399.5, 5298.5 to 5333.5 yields 0.02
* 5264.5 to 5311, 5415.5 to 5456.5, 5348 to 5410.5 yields -0.02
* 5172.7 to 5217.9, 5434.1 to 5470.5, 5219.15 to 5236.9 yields 0.02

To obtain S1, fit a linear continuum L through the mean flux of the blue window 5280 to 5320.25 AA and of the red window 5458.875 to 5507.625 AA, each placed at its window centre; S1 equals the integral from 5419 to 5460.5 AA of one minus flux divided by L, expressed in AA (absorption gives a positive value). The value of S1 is 1.0 AA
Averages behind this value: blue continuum 12.9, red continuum 12.4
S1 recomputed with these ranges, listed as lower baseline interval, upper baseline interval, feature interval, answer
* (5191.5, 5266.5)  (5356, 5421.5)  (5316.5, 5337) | 2.5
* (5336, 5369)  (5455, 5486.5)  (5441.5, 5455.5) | -0.2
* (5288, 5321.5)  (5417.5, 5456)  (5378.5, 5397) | 0.7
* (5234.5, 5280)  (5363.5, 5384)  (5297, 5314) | -1.6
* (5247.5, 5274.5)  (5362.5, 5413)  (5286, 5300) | -2.2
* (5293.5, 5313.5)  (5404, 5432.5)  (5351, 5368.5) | 0.0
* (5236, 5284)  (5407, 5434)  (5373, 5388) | -0.6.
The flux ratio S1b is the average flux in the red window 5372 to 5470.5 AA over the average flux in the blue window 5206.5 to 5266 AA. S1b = 1.09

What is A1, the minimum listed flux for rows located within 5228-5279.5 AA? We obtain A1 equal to 9.776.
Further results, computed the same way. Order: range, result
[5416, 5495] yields 10.78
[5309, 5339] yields 9.865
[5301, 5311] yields 10.93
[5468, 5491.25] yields 10.81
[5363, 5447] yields 10.57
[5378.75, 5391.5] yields 11.22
